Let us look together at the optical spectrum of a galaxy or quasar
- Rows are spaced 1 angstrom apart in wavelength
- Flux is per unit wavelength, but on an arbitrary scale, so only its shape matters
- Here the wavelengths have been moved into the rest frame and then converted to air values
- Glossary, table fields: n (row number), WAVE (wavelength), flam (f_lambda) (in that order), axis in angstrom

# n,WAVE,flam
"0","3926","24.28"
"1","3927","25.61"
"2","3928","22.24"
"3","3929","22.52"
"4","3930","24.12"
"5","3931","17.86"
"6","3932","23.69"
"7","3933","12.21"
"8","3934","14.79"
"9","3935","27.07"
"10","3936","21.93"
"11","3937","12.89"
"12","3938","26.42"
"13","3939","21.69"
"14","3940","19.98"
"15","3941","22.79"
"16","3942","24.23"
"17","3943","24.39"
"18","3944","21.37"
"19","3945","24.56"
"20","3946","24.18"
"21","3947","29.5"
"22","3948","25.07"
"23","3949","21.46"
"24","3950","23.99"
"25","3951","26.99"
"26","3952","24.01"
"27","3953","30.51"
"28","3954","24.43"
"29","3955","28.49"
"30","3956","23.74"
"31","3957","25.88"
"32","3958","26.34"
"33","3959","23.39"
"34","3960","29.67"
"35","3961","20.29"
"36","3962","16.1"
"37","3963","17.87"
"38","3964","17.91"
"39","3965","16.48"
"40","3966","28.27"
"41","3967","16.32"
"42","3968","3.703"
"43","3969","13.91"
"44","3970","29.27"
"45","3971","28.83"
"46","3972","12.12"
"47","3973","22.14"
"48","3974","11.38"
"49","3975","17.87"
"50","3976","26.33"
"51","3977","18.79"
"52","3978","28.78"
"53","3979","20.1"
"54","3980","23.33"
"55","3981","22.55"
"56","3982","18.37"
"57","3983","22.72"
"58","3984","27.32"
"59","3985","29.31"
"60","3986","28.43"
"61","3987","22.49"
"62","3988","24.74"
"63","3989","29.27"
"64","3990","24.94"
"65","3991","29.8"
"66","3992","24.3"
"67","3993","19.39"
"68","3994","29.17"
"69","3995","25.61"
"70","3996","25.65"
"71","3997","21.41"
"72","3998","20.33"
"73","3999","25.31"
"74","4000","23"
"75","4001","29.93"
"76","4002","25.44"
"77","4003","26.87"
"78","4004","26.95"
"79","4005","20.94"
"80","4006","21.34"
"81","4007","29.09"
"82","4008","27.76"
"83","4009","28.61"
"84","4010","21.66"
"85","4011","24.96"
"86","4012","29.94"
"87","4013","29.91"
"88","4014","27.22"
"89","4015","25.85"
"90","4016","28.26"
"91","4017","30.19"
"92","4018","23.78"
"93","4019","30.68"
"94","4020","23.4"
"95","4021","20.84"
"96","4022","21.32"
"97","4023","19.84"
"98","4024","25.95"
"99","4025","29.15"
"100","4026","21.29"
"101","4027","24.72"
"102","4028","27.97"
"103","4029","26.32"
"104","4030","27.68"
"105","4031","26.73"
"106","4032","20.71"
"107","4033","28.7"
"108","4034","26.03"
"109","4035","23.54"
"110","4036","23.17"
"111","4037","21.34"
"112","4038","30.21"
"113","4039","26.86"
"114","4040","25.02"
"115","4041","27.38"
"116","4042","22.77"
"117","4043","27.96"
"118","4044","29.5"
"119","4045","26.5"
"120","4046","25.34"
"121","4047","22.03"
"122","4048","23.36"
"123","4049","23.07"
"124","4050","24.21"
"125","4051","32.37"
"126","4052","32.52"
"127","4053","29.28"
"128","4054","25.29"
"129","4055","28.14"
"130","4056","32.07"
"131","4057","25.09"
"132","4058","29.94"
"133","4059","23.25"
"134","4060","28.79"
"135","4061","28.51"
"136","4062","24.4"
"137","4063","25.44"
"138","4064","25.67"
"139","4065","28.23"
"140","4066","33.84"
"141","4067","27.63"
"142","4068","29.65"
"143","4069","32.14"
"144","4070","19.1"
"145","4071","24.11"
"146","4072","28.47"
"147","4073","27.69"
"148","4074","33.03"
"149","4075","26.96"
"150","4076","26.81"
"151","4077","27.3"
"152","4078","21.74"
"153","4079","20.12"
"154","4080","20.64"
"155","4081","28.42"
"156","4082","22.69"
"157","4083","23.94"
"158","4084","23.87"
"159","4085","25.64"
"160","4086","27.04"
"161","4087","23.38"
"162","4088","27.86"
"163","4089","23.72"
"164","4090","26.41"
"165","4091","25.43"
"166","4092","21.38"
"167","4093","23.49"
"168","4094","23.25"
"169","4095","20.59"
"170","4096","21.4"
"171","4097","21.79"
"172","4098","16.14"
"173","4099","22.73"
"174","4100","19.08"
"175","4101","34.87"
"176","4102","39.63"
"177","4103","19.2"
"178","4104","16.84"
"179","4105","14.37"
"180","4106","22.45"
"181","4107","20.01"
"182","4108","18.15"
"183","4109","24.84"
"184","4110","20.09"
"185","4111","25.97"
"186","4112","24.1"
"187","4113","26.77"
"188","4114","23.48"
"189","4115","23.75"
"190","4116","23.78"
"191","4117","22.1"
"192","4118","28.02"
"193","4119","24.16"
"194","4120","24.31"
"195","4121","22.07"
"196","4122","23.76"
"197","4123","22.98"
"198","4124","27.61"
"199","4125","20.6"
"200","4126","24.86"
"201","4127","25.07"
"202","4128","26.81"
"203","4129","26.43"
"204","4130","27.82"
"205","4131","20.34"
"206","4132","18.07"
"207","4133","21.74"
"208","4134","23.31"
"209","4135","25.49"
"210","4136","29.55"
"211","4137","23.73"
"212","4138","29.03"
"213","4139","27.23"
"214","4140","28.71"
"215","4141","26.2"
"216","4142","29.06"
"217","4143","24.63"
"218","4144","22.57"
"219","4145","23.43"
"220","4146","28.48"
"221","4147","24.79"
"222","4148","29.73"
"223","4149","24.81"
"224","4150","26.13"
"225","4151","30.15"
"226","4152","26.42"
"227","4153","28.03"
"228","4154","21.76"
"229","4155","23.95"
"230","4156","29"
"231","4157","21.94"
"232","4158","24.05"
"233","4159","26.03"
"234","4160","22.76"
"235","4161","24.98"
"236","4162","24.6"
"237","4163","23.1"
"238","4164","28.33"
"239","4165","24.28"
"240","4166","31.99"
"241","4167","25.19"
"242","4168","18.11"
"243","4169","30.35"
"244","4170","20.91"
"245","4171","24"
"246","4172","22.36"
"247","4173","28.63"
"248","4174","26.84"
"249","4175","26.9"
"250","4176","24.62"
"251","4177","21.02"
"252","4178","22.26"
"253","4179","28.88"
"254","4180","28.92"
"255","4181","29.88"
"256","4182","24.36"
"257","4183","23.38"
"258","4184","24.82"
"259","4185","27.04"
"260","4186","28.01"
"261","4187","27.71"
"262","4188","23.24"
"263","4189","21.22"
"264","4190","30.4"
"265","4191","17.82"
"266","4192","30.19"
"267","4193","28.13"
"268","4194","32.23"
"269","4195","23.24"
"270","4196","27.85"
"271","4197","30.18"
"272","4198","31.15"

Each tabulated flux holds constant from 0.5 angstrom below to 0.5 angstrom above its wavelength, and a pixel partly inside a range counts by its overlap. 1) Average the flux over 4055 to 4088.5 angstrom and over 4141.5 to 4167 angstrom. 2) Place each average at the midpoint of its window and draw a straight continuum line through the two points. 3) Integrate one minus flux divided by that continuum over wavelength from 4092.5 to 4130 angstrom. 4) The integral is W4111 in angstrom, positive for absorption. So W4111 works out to 3.9 angstrom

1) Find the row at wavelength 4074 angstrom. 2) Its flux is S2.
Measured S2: 33.03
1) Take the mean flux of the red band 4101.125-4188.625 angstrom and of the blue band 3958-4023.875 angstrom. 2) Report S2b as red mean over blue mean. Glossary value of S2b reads 1.06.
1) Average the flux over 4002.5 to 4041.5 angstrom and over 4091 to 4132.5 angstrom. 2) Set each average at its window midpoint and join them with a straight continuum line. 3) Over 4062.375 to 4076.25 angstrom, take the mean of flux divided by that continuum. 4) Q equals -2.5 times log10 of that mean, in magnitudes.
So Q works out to -0.139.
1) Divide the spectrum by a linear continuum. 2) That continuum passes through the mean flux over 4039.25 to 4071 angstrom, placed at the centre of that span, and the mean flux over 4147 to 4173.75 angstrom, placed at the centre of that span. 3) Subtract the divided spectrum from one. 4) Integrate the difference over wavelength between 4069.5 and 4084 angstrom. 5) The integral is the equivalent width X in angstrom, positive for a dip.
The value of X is 0.9 angstrom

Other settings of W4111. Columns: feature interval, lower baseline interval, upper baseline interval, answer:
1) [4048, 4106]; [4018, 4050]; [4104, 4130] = -3.09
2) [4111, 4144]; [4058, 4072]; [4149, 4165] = 1.38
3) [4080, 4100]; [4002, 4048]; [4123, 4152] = 1.68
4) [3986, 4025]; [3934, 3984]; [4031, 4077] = -1.71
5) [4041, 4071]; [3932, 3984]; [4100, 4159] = -4.48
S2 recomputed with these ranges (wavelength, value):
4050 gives 24.21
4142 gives 29.06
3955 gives 28.49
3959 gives 23.39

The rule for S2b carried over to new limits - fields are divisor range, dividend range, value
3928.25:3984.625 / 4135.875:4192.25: 1.17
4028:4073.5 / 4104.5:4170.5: 0.92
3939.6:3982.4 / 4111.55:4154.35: 1.13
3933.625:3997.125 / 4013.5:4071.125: 1.15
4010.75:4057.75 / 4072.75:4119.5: 0.91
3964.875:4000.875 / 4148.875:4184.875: 1.12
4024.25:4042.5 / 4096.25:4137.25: 0.92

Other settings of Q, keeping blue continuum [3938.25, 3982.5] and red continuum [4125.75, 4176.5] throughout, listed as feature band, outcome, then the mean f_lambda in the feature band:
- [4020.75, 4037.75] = -0.05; 24.6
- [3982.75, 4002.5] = -0.12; 25.5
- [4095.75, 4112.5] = 0.10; 22.5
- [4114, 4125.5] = 0.04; 23.9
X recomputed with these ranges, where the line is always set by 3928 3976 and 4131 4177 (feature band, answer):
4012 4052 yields -4.5 angstrom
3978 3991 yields -1.4 angstrom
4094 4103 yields 0.1 angstrom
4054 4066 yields -1.9 angstrom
